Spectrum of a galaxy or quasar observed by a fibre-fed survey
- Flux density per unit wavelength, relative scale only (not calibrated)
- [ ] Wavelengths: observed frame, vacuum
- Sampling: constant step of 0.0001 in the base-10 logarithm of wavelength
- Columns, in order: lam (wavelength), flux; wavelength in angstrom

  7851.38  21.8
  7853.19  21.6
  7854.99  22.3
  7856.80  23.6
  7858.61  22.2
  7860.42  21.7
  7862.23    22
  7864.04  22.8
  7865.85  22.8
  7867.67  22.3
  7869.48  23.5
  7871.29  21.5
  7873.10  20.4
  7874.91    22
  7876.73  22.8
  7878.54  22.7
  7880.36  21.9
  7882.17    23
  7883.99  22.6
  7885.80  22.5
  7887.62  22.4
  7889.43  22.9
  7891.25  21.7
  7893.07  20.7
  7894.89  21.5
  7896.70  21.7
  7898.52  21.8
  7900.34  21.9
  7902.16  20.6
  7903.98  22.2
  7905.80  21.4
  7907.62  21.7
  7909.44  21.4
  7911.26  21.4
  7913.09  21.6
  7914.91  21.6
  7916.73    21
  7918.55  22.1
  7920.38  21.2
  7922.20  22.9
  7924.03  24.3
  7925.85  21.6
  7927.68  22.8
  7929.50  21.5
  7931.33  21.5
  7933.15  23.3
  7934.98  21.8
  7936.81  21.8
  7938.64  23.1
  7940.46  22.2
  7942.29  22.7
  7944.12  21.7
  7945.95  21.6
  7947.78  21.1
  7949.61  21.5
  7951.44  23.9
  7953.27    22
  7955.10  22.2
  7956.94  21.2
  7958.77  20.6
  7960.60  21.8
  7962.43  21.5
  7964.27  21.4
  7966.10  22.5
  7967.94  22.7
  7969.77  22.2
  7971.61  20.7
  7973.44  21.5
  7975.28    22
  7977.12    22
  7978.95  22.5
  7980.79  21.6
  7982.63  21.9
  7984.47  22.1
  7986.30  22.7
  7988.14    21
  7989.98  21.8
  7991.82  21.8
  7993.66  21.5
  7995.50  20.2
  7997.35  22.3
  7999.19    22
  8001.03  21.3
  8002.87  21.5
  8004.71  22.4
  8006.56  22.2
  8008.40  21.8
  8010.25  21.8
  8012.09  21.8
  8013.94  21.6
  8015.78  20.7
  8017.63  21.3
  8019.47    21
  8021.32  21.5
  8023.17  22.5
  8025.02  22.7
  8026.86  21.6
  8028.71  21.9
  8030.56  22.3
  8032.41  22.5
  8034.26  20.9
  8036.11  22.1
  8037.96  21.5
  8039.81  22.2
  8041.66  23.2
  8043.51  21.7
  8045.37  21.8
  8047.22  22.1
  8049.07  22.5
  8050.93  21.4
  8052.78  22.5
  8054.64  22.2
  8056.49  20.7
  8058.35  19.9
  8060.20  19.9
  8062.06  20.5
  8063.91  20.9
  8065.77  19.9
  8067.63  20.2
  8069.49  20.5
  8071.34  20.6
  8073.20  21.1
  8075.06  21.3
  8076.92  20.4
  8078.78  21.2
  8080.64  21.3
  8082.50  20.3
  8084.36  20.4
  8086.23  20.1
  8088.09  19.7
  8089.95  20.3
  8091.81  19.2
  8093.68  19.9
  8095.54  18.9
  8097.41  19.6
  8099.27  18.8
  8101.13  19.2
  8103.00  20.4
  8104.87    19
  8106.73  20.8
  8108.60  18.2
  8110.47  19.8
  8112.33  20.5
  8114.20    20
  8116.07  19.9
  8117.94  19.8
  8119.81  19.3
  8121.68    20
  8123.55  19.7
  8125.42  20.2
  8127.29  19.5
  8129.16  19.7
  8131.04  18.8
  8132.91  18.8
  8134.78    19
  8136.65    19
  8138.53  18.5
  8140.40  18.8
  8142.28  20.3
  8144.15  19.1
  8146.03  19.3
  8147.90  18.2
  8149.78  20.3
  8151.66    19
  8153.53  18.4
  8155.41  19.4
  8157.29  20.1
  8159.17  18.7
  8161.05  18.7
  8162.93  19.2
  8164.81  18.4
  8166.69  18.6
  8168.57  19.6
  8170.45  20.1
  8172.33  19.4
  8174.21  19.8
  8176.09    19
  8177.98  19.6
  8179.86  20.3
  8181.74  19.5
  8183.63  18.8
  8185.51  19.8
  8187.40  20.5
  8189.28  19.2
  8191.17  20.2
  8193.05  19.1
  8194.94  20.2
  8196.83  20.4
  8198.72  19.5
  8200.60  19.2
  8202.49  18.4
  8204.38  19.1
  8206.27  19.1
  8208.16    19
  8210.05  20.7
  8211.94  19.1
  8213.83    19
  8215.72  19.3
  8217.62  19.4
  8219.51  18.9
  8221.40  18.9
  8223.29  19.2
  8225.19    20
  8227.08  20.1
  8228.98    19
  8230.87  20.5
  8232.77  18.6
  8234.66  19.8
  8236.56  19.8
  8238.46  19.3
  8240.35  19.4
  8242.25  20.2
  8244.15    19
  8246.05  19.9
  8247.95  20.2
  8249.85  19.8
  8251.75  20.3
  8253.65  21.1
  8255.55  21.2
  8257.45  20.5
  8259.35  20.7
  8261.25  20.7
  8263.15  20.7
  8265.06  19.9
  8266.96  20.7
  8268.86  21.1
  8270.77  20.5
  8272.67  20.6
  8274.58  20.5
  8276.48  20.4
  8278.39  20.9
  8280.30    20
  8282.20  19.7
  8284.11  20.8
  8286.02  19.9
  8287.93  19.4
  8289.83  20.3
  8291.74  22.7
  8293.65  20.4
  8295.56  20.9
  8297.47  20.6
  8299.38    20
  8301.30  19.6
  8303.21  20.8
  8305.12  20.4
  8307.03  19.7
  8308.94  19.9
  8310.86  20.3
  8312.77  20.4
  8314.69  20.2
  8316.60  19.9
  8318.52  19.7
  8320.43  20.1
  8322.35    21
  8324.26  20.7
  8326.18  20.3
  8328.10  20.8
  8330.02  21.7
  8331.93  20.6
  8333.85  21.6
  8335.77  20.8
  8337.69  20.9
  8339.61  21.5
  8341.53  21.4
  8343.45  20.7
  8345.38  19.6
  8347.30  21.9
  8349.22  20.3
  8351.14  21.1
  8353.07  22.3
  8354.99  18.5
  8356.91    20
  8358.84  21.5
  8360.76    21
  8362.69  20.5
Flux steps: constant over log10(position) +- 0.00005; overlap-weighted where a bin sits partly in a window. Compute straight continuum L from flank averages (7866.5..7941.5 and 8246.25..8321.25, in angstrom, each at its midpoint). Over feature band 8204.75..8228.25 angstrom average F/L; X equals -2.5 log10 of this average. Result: 0.07 mag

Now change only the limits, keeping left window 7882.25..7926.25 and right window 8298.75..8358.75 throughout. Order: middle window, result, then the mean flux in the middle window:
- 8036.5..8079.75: 0.01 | 21.2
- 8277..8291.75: 0.02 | 20.3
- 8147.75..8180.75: 0.10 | 19.3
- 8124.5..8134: 0.10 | 19.4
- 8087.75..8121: 0.09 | 19.6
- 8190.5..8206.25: 0.08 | 19.5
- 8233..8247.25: 0.07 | 19.6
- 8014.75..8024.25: 0.01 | 21.4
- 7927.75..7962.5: -0.01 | 22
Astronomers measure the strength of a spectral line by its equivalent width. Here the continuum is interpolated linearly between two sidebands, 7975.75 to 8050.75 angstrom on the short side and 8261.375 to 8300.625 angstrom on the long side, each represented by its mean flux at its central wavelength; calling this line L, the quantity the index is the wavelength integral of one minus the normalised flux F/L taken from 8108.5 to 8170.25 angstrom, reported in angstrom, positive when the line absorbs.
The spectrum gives 5.5 angstrom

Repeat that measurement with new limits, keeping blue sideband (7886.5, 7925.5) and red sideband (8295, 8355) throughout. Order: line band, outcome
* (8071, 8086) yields 0.4 angstrom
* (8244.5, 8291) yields 0.8 angstrom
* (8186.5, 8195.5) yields 0.5 angstrom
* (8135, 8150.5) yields 1.4 angstrom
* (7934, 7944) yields -0.3 angstrom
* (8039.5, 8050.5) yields -0.4 angstrom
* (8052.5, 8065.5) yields 0.3 angstrom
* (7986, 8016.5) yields -0.2 angstrom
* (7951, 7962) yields -0.1 angstrom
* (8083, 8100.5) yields 1.3 angstrom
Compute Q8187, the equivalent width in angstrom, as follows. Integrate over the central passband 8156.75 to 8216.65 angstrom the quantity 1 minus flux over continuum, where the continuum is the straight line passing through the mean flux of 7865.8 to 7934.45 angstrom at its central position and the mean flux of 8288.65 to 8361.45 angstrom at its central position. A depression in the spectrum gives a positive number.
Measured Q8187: 4.7 angstrom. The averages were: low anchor 22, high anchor 20.6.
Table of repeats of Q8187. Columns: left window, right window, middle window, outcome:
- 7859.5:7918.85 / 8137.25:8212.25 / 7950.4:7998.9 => -1.5 angstrom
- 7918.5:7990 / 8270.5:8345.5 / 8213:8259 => 2.4 angstrom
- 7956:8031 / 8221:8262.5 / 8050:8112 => 2.4 angstrom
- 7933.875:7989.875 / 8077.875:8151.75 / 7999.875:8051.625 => -2.2 angstrom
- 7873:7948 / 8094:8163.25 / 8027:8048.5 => -1.6 angstrom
